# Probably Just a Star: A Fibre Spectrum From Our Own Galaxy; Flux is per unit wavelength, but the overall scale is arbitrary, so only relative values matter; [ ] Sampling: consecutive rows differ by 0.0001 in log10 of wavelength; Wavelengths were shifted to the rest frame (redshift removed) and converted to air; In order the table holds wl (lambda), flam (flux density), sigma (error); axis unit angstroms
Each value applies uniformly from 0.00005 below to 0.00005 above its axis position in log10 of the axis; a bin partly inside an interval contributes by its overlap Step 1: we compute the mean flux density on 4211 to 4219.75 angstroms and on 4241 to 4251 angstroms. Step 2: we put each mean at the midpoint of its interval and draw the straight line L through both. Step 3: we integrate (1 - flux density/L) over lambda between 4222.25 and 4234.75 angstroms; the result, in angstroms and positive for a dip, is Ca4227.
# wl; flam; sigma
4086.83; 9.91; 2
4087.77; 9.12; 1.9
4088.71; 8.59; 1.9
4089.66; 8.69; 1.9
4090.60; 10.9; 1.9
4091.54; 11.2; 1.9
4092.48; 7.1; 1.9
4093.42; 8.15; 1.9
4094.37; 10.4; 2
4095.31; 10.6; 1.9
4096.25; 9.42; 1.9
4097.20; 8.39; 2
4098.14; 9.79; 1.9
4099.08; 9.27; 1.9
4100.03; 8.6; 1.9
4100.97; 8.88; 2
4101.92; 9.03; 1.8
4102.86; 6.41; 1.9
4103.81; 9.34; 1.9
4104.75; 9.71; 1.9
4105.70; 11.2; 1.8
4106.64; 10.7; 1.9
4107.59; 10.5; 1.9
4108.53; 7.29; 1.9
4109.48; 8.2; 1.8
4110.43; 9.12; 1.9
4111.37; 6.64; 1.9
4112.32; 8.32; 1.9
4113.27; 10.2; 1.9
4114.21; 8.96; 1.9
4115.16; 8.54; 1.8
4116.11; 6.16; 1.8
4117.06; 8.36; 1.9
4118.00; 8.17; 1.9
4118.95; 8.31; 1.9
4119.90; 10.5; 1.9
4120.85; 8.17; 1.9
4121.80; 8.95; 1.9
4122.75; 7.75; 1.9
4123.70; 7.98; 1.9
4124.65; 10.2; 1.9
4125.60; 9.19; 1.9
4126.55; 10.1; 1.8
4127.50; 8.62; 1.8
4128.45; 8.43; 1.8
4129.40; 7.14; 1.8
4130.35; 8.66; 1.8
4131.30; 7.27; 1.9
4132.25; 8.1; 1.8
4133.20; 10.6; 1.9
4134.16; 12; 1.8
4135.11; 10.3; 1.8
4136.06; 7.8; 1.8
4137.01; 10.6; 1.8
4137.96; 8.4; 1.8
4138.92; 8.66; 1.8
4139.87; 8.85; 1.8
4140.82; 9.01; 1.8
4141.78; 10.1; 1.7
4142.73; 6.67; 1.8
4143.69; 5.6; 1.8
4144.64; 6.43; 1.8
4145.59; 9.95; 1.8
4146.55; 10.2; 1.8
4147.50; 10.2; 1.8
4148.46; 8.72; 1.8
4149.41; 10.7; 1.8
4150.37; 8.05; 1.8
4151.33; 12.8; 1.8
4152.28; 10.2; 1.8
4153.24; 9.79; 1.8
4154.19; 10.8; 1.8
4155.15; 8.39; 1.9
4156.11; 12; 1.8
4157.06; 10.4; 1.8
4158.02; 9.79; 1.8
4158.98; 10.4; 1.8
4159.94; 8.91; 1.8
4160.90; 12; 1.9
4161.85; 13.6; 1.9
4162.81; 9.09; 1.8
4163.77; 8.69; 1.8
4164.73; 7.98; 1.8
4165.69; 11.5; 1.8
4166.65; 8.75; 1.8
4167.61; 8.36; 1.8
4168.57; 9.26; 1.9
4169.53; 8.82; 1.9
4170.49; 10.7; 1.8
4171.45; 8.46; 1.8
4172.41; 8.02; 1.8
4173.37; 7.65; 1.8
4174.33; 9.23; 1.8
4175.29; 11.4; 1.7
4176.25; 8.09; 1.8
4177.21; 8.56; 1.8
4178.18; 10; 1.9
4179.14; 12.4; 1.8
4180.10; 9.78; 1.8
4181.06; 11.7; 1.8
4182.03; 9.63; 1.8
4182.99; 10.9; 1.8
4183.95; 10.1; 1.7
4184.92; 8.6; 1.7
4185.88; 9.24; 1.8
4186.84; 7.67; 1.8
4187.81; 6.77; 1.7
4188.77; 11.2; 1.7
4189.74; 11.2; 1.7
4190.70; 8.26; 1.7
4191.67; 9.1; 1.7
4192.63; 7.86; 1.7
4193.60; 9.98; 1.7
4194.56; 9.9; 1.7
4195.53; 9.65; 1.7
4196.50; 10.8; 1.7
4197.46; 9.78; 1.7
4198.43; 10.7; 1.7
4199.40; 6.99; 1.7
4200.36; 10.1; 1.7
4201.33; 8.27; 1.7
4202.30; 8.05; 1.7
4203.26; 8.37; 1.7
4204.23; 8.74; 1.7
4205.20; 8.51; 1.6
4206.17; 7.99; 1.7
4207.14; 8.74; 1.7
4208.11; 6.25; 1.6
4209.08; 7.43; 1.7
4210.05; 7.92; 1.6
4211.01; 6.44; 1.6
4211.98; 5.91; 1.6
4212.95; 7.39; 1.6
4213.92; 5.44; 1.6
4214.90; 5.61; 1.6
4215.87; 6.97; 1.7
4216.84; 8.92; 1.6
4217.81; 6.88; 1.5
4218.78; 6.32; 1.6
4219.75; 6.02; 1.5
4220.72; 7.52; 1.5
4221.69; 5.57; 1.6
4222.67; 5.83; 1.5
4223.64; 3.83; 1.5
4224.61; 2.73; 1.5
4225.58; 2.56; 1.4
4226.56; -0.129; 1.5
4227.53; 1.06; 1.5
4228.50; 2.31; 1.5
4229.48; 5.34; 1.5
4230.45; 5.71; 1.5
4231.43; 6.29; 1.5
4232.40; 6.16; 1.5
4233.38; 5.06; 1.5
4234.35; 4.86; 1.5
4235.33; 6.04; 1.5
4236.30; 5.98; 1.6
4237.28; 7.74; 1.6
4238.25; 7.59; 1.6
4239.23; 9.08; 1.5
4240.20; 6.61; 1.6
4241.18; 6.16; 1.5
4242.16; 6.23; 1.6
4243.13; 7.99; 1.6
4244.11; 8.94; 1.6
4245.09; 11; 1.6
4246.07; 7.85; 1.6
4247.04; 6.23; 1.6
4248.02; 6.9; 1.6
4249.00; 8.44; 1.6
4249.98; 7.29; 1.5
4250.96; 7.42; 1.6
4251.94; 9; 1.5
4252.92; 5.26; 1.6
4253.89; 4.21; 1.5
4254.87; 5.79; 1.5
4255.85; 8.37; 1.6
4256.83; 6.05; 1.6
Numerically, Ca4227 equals 5.6 angstroms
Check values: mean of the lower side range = 6.63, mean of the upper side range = 7.73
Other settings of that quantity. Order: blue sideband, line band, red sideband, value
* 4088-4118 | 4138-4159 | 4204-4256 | -3.6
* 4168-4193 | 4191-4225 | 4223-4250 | 0.6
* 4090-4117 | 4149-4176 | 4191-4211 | -3.1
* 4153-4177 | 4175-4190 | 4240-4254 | -1.0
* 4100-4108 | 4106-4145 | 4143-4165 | 3.5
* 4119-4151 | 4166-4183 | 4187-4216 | -1.9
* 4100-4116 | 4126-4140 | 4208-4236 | -1.6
